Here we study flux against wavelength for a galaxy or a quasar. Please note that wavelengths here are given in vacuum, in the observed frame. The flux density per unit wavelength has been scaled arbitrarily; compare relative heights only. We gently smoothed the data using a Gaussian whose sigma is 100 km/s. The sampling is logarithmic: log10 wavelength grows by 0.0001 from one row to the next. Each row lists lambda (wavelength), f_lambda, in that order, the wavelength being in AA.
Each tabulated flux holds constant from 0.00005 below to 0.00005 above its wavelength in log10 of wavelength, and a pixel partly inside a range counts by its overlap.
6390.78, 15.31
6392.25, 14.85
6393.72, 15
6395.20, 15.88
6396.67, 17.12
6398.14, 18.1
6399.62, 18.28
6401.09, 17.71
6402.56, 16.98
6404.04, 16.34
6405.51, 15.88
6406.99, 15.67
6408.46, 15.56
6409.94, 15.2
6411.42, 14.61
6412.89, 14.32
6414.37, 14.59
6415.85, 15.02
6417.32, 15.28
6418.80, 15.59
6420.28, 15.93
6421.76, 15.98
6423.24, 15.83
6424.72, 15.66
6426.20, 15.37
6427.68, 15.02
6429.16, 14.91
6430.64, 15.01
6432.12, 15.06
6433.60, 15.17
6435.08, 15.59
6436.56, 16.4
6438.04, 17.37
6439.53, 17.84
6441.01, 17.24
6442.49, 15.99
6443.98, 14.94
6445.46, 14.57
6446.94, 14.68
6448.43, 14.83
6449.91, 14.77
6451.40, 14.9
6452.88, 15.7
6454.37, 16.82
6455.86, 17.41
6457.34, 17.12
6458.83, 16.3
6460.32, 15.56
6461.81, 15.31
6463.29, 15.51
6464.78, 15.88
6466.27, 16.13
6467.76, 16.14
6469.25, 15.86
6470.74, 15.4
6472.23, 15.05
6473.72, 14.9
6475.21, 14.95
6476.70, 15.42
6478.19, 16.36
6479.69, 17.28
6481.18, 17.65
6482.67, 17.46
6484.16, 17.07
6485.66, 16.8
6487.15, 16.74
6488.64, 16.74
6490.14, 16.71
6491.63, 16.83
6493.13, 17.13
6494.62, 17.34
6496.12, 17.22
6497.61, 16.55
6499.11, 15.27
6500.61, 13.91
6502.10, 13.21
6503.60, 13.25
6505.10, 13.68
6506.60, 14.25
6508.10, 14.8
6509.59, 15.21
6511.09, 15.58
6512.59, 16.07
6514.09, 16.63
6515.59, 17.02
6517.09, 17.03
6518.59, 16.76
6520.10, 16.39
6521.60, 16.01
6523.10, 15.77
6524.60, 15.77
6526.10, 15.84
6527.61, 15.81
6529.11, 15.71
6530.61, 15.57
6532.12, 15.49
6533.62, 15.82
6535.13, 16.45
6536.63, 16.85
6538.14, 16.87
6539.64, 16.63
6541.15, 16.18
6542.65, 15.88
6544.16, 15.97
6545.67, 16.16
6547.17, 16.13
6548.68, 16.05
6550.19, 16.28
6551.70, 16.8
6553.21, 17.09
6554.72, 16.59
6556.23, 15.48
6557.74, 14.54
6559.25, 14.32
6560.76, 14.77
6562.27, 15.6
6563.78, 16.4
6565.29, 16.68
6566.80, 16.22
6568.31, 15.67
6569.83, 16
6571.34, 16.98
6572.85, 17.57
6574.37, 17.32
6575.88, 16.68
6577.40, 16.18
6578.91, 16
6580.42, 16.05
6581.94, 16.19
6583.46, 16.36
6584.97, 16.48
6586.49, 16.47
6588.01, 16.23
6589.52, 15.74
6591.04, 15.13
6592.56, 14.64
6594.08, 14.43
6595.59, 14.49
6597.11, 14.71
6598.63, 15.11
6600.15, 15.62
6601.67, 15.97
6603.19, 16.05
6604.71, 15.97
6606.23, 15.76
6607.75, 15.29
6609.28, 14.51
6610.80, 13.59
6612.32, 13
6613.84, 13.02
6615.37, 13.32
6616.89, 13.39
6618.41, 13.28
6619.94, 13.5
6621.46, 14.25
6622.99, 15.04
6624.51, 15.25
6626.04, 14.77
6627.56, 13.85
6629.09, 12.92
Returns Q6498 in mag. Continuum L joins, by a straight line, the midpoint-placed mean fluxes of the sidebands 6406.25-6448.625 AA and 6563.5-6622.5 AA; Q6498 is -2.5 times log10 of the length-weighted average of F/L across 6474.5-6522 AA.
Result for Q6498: -0.04 mag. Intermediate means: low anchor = 15.5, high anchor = 15.4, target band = 16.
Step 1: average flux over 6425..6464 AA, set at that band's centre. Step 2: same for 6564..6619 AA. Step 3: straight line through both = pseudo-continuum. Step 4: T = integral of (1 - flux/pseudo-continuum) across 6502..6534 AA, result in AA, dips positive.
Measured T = 0.1 AA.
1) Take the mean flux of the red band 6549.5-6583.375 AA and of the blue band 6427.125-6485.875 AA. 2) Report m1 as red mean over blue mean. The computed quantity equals 1.02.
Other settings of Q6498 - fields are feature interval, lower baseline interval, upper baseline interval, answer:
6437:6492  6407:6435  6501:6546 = -0.045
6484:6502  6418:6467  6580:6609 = -0.046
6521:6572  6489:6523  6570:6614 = -0.021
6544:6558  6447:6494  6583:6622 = -0.056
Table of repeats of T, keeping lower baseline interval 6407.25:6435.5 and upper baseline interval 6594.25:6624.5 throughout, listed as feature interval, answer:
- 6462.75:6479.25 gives -0.62 AA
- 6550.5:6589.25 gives -3.94 AA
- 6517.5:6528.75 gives -0.91 AA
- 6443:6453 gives 0.17 AA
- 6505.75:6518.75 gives -0.84 AA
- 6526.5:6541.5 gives -1.32 AA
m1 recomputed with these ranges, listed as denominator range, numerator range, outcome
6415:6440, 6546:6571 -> 1.02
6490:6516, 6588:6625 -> 0.94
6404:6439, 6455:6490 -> 1.05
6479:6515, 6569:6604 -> 1.00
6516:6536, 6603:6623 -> 0.88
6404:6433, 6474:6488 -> 1.08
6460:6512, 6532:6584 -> 1.02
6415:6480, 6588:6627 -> 0.93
